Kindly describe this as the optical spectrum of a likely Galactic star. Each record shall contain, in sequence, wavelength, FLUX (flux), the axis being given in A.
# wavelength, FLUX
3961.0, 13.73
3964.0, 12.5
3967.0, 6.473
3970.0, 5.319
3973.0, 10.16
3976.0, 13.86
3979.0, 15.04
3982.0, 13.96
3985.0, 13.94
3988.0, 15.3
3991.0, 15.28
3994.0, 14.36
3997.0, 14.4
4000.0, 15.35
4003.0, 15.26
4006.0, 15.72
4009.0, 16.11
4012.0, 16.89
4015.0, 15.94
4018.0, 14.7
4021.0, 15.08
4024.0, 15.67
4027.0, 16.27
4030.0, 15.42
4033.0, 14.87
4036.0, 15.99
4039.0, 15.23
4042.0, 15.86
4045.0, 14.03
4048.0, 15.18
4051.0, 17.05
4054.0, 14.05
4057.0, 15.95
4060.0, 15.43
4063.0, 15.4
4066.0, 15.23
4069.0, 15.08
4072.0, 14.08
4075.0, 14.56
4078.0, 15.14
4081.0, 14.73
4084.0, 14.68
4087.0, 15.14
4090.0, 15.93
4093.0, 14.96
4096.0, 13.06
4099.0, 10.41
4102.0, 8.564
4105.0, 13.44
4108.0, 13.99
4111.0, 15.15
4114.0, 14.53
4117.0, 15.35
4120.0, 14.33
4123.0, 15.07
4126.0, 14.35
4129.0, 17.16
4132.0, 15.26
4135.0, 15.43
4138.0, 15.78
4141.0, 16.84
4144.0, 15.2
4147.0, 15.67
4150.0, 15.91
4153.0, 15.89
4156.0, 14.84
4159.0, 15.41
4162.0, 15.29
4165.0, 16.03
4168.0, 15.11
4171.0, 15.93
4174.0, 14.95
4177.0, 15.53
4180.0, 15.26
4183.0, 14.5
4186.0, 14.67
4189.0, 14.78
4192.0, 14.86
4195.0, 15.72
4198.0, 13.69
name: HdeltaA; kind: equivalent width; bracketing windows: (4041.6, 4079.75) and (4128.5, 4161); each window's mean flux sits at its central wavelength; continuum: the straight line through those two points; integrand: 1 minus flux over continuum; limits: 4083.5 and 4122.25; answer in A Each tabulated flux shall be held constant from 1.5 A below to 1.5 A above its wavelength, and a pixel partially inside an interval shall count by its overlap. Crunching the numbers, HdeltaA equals 4.0 A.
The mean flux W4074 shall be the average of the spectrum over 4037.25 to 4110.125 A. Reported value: 14.5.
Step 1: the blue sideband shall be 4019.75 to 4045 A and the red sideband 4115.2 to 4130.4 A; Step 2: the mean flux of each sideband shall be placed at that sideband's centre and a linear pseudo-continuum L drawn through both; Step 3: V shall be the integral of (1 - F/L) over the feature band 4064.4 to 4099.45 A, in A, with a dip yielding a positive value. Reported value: 1.8 A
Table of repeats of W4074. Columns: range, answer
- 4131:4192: 15.4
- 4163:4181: 15.5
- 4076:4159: 14.7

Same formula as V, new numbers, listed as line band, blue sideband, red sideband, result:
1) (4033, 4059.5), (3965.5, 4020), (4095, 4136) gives -2.9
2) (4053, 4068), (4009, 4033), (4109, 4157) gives 0.3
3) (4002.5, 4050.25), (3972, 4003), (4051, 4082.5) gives -2.9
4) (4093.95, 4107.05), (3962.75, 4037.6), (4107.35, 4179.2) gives 3.0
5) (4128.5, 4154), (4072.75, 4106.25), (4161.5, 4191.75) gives -2.2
